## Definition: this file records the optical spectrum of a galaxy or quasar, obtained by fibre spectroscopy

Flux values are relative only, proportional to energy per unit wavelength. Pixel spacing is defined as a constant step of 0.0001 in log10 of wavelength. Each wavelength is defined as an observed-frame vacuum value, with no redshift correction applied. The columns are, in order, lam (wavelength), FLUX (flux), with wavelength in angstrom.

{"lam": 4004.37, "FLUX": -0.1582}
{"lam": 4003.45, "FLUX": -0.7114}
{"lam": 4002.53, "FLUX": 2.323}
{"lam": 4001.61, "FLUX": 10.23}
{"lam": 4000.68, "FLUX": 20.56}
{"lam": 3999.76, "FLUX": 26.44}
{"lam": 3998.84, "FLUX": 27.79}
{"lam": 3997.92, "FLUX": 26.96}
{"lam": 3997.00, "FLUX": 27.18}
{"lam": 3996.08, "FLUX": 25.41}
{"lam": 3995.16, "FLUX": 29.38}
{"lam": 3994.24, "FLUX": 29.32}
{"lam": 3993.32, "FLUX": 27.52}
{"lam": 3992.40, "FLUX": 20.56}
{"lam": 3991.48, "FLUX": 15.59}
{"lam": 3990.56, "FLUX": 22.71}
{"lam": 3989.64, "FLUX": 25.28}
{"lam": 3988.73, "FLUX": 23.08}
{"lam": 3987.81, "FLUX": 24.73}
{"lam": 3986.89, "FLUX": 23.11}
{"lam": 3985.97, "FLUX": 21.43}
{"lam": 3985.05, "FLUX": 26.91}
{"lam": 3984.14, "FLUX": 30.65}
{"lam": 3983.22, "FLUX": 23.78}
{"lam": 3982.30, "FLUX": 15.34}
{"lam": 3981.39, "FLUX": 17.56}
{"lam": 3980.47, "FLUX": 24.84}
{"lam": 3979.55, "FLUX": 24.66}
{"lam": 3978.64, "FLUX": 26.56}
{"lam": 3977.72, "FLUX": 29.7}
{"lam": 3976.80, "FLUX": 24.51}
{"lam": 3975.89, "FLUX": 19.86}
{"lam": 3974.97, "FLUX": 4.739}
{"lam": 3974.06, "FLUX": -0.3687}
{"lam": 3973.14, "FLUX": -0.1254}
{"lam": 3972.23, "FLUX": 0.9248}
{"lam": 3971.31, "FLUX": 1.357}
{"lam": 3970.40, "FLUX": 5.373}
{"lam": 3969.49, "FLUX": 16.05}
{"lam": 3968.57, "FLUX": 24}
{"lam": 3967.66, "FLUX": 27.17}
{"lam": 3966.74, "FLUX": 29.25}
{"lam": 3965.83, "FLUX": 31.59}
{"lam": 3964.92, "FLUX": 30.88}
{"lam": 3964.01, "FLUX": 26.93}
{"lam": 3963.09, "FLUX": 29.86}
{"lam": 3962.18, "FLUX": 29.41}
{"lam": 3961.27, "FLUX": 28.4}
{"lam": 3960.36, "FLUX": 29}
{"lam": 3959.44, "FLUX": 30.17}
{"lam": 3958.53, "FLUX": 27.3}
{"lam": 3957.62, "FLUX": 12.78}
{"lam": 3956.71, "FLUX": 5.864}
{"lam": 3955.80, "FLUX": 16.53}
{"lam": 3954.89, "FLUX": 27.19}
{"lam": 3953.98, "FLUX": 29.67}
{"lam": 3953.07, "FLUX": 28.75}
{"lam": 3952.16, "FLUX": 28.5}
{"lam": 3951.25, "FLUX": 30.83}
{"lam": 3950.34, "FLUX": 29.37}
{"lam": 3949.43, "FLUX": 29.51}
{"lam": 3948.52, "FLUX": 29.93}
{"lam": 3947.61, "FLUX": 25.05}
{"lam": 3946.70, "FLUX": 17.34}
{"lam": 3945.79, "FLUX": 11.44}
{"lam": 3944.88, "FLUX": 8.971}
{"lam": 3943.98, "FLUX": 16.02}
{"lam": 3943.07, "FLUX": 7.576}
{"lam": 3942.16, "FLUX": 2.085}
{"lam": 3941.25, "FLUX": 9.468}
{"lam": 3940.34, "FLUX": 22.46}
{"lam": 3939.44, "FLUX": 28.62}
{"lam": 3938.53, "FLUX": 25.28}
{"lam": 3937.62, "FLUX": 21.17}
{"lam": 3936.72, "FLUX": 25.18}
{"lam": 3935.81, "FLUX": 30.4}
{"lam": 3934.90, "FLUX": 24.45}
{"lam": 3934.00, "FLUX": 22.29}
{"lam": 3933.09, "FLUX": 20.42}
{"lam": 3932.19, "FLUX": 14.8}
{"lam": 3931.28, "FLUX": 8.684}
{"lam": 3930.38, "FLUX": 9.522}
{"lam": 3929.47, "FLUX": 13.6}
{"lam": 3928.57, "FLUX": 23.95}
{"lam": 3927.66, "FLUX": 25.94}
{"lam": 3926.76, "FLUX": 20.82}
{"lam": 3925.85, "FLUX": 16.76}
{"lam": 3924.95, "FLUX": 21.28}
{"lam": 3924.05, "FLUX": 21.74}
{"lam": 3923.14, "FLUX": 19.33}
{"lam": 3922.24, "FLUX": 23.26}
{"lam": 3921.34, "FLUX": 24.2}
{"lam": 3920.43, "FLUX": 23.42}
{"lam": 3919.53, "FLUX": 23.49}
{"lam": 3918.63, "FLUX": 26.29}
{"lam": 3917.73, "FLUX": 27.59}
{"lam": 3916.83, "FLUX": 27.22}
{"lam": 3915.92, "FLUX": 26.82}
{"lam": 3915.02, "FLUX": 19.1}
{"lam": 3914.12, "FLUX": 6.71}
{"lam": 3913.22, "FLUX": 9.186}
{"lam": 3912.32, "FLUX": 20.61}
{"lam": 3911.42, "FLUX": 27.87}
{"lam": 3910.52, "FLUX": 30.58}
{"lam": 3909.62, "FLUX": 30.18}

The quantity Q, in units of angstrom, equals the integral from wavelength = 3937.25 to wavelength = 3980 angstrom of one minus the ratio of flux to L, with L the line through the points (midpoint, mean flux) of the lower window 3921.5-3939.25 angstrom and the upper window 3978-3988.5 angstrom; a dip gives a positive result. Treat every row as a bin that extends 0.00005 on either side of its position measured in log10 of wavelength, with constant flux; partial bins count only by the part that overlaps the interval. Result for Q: 3.40 angstrom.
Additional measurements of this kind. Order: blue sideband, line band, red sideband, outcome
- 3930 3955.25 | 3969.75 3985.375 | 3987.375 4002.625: 4.4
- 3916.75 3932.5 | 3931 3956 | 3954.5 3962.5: 0.7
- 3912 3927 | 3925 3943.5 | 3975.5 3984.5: 2.5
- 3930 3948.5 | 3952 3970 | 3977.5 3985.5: -3.5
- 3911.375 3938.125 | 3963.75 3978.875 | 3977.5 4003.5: 3.3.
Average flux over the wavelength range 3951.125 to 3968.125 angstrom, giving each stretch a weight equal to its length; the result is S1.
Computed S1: 26.2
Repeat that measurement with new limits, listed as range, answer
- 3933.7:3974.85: 20.6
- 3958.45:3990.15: 21.5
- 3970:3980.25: 12.8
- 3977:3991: 24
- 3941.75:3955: 21.4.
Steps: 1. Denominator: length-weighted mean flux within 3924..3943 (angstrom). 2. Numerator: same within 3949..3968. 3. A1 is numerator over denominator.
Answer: 1.4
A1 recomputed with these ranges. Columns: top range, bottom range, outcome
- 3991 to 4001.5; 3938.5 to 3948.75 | 1.50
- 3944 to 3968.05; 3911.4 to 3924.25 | 1.15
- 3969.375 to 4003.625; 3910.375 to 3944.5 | 0.95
